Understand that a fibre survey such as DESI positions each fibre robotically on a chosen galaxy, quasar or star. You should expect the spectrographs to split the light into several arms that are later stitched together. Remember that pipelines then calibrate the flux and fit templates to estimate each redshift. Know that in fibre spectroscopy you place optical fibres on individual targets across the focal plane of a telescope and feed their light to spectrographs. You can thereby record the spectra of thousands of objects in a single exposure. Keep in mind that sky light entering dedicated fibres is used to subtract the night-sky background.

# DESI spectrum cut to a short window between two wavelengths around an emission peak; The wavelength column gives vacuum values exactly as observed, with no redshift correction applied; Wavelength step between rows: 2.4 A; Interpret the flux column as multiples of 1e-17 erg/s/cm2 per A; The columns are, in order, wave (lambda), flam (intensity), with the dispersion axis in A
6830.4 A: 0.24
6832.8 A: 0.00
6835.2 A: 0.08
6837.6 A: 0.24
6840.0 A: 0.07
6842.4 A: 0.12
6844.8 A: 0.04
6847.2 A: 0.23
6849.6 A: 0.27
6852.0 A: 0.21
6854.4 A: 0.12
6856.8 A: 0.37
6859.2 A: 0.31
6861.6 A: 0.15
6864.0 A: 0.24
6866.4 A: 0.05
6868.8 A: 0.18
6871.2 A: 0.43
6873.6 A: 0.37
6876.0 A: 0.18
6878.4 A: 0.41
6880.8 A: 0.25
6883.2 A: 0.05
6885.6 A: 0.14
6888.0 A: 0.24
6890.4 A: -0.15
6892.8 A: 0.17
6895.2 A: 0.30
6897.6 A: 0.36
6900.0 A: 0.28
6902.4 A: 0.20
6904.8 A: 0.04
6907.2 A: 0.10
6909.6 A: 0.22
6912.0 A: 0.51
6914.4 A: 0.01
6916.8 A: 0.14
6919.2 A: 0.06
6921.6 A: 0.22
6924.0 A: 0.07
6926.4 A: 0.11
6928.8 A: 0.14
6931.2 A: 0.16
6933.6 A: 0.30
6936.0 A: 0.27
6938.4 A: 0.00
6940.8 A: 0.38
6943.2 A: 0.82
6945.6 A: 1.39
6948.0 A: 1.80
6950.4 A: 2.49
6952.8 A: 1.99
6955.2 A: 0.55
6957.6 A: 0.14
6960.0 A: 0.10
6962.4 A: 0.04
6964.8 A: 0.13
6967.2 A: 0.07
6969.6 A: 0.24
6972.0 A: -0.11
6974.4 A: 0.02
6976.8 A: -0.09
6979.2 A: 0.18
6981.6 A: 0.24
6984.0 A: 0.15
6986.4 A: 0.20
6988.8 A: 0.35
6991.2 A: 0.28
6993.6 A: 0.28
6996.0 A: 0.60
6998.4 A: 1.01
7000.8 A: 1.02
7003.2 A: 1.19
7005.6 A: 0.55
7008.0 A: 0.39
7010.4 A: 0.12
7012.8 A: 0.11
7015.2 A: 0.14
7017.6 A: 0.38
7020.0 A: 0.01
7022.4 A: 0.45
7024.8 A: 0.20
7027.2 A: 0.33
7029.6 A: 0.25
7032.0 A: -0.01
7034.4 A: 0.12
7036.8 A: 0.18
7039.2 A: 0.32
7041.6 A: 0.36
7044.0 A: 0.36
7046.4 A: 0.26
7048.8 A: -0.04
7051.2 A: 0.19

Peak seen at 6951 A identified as [O II] 3727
